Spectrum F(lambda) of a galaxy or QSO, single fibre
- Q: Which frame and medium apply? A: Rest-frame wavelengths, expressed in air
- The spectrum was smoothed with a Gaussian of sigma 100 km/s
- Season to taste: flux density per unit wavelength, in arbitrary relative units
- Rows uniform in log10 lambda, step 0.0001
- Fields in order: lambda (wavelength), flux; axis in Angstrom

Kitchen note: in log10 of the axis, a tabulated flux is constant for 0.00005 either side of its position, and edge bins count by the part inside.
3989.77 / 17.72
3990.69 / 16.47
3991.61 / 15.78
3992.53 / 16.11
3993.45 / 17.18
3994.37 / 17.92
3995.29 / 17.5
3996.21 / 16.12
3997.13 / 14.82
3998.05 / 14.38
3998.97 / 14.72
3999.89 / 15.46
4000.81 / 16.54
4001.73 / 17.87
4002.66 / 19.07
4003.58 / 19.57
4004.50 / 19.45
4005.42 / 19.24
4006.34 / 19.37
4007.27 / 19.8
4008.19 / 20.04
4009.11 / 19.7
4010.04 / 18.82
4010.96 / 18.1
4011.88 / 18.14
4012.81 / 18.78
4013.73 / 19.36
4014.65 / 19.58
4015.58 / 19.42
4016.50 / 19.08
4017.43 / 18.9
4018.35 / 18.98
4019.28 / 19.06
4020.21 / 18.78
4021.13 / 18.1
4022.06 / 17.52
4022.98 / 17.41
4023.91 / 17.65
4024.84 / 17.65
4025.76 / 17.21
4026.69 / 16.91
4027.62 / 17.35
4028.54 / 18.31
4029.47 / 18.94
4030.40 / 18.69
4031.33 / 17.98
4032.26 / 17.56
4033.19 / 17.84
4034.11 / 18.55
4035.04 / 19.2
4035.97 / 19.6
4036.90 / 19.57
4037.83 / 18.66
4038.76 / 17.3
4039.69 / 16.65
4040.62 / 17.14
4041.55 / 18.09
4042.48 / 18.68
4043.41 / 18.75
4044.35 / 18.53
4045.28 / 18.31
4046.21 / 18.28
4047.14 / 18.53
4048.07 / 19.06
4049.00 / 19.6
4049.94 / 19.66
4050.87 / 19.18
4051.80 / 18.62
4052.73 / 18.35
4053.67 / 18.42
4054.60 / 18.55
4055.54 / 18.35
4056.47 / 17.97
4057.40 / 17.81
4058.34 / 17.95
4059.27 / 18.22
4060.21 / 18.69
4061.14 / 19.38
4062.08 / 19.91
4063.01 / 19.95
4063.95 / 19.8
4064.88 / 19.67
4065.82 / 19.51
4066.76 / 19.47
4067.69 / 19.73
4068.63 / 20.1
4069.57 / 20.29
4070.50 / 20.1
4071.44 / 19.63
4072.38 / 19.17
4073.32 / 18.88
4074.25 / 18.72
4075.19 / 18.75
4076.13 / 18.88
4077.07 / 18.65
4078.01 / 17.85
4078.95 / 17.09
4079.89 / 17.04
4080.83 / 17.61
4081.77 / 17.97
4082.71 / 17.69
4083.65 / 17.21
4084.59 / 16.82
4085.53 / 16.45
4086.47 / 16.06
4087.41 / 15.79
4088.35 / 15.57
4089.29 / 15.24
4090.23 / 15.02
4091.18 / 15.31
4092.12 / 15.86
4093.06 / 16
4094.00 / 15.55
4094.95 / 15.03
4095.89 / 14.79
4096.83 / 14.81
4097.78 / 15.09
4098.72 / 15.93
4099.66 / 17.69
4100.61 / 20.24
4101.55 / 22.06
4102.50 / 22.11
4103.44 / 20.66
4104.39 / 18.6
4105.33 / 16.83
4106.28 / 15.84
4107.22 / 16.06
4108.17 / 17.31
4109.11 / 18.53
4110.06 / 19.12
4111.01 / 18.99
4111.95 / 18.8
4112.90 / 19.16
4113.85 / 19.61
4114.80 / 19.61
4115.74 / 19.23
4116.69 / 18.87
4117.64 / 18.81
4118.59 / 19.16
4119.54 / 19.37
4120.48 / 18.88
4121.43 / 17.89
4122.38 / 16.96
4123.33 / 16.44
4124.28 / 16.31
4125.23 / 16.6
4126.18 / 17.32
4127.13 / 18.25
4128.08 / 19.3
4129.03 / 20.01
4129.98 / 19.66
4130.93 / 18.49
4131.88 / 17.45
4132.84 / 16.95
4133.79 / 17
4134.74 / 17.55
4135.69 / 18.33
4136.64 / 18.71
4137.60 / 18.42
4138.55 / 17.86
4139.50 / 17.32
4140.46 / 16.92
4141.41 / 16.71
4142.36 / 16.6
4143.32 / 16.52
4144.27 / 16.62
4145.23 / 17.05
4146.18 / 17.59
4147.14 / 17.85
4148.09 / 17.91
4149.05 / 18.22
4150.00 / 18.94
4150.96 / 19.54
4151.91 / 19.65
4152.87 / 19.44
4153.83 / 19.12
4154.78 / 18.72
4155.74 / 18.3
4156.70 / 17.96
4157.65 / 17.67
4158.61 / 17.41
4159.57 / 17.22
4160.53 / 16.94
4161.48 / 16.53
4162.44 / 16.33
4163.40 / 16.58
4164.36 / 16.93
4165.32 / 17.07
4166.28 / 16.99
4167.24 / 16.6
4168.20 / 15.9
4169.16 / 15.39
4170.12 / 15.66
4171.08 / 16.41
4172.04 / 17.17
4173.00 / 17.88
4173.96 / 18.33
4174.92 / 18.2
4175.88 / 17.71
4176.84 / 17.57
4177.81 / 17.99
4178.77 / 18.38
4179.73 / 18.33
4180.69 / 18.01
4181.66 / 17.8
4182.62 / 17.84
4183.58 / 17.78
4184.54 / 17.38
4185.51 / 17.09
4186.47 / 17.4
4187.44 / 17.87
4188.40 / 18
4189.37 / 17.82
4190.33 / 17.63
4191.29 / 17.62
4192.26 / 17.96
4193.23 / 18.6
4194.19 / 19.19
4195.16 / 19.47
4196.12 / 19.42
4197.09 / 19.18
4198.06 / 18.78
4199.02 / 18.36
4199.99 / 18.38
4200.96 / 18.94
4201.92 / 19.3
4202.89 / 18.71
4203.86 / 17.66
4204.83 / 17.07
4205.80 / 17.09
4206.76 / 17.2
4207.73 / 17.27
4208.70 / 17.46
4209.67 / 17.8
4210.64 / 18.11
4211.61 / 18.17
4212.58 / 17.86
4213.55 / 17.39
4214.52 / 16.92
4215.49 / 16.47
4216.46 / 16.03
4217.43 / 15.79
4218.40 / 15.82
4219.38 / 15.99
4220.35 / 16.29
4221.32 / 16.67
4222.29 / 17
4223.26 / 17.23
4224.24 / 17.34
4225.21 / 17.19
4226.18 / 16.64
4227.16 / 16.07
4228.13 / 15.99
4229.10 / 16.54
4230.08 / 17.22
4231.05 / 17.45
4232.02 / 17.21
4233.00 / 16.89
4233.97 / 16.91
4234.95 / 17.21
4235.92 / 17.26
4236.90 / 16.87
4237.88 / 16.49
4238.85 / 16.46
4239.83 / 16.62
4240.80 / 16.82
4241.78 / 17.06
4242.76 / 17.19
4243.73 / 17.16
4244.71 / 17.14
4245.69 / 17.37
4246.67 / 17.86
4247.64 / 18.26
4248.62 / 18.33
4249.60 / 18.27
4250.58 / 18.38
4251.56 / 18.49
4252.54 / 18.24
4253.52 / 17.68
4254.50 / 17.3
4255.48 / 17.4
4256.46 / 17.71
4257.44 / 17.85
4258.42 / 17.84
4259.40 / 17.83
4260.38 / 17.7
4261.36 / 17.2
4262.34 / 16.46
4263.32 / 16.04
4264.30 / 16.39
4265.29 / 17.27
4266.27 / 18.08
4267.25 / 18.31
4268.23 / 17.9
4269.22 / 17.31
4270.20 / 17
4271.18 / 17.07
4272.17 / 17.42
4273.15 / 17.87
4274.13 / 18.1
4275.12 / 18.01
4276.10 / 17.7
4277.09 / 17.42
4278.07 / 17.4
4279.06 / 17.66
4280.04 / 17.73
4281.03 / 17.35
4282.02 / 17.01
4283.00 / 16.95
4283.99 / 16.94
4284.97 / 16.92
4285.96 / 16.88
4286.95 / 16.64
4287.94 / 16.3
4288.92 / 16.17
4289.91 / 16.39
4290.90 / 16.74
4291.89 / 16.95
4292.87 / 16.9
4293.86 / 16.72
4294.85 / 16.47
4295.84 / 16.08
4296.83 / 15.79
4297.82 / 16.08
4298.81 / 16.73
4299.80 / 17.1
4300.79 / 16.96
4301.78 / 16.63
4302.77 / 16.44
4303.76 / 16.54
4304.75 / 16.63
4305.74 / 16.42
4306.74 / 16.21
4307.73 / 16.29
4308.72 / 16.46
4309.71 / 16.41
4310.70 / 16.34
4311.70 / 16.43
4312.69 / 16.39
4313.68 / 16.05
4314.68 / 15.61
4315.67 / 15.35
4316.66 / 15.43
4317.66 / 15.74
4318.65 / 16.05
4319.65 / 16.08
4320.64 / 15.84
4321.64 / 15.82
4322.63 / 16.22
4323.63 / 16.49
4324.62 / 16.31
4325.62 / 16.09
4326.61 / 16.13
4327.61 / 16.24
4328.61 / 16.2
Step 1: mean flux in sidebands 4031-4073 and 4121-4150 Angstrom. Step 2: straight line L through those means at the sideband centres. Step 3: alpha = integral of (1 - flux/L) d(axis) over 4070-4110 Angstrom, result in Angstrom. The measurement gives 1.9 Angstrom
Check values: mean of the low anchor 18.8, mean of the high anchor 17.6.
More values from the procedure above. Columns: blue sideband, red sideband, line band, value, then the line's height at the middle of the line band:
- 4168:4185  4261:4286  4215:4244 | 1.11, 17.4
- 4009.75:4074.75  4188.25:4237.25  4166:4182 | 0.39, 17.7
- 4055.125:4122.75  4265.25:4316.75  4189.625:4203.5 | -0.99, 17.4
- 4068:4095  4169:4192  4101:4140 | -2.02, 17.5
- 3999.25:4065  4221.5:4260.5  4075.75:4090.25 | 1.00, 18.2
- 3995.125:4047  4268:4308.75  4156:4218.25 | -0.73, 17.4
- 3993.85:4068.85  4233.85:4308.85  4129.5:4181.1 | 0.44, 17.8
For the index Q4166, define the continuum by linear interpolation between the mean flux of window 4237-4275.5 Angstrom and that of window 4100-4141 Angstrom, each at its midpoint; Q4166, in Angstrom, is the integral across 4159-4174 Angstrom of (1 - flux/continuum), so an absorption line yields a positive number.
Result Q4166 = 1.1 Angstrom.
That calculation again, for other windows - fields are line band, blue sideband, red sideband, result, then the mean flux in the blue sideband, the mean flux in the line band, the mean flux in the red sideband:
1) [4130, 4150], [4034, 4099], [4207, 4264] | 0.0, 18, 17.6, 17.2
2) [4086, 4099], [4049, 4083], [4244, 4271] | 2.3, 18.8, 15.4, 17.6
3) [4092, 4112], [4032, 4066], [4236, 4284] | 0.9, 18.6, 17.5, 17.4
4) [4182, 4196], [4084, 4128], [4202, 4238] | -0.7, 17.5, 18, 17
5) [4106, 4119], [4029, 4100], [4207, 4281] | -0.5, 18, 18.5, 17.3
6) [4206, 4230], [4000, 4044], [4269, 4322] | 0.4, 18.5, 16.9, 16.7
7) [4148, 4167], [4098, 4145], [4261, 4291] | 0.1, 18.2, 17.9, 17.2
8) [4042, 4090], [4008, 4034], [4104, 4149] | -0.5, 18.4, 18.4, 17.9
